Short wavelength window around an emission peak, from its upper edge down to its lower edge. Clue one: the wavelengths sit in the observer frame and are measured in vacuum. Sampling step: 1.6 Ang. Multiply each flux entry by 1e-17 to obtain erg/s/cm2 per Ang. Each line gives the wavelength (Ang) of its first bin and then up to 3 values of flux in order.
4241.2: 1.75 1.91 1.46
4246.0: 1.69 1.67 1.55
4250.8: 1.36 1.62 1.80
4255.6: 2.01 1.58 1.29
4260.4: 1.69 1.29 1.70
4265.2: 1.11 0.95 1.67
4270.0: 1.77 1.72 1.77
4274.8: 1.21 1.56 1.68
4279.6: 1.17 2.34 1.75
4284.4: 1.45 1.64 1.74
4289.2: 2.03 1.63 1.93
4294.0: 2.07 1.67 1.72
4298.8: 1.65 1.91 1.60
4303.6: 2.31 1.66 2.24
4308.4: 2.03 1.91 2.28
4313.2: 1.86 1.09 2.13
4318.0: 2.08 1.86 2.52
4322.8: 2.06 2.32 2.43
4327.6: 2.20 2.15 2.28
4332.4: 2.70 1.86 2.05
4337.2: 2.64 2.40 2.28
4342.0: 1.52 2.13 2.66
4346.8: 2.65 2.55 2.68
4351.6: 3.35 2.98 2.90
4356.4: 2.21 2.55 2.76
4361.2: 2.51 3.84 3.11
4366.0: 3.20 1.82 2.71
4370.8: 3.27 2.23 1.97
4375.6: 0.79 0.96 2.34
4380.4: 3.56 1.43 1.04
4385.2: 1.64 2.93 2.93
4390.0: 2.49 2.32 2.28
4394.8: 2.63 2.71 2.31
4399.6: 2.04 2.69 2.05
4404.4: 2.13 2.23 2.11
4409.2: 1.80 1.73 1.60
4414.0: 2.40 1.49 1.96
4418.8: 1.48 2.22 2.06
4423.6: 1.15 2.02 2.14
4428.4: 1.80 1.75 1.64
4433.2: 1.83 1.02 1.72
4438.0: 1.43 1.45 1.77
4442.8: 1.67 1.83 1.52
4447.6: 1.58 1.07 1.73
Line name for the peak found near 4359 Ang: C IV 1549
